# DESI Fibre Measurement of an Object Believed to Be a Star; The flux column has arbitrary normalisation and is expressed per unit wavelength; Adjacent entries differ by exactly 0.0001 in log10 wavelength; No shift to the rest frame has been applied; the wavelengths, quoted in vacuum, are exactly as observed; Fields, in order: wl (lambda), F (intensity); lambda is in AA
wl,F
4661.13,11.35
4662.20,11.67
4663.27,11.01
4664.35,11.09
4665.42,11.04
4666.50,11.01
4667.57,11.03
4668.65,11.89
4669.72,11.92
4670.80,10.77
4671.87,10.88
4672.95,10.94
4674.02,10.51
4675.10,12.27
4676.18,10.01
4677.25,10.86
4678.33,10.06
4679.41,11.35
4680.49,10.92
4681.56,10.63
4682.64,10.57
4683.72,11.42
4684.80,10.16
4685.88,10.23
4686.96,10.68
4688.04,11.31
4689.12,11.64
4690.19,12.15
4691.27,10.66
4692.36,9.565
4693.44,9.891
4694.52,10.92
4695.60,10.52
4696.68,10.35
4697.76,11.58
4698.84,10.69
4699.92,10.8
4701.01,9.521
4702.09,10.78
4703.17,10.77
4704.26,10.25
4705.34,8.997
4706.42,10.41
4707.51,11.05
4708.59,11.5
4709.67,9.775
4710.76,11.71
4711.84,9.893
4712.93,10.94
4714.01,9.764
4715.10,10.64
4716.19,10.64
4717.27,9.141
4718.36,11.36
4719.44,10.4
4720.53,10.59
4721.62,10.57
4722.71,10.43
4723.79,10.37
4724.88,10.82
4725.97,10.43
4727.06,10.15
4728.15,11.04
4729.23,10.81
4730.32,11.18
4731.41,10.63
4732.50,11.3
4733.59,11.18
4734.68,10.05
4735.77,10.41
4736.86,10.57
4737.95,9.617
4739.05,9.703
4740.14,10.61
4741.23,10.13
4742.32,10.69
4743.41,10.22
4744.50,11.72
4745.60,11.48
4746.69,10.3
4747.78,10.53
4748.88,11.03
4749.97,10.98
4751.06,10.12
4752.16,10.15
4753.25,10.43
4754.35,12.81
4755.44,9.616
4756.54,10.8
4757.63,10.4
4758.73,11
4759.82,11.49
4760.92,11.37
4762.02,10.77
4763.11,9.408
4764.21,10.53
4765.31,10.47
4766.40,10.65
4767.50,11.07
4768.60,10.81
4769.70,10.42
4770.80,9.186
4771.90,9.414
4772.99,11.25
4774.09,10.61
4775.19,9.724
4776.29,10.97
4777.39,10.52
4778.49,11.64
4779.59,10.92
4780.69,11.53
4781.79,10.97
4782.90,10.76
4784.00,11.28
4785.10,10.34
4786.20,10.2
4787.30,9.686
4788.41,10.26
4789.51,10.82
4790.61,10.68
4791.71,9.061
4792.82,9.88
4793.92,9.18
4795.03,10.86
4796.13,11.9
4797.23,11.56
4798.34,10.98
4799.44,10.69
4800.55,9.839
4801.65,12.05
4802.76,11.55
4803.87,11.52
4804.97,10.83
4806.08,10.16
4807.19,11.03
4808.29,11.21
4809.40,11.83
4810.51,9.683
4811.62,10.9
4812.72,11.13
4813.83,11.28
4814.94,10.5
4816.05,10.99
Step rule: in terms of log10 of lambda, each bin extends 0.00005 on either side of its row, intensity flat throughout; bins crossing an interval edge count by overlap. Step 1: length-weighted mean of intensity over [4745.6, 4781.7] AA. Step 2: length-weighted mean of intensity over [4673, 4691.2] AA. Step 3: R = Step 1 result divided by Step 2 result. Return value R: 1.0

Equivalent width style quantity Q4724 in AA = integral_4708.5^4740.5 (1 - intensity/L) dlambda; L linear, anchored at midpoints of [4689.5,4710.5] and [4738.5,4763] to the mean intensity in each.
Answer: 0.3 AA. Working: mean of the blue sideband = 10.6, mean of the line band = 10.5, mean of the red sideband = 10.7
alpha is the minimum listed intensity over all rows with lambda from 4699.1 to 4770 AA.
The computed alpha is 8.997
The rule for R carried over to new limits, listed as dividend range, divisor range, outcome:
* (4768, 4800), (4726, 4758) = 0.99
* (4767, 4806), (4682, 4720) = 1.01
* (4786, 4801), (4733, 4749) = 0.99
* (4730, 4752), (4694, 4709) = 1.00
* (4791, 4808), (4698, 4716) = 1.02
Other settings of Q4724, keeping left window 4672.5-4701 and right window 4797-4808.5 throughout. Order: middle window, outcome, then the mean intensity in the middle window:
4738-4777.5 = 1.2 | 10.6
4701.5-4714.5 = 0.4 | 10.5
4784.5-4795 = 0.9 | 10.1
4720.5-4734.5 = 0.2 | 10.7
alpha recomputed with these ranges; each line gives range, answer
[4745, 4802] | 9.061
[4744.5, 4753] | 10.12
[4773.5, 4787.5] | 9.686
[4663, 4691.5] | 10.01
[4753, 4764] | 9.408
